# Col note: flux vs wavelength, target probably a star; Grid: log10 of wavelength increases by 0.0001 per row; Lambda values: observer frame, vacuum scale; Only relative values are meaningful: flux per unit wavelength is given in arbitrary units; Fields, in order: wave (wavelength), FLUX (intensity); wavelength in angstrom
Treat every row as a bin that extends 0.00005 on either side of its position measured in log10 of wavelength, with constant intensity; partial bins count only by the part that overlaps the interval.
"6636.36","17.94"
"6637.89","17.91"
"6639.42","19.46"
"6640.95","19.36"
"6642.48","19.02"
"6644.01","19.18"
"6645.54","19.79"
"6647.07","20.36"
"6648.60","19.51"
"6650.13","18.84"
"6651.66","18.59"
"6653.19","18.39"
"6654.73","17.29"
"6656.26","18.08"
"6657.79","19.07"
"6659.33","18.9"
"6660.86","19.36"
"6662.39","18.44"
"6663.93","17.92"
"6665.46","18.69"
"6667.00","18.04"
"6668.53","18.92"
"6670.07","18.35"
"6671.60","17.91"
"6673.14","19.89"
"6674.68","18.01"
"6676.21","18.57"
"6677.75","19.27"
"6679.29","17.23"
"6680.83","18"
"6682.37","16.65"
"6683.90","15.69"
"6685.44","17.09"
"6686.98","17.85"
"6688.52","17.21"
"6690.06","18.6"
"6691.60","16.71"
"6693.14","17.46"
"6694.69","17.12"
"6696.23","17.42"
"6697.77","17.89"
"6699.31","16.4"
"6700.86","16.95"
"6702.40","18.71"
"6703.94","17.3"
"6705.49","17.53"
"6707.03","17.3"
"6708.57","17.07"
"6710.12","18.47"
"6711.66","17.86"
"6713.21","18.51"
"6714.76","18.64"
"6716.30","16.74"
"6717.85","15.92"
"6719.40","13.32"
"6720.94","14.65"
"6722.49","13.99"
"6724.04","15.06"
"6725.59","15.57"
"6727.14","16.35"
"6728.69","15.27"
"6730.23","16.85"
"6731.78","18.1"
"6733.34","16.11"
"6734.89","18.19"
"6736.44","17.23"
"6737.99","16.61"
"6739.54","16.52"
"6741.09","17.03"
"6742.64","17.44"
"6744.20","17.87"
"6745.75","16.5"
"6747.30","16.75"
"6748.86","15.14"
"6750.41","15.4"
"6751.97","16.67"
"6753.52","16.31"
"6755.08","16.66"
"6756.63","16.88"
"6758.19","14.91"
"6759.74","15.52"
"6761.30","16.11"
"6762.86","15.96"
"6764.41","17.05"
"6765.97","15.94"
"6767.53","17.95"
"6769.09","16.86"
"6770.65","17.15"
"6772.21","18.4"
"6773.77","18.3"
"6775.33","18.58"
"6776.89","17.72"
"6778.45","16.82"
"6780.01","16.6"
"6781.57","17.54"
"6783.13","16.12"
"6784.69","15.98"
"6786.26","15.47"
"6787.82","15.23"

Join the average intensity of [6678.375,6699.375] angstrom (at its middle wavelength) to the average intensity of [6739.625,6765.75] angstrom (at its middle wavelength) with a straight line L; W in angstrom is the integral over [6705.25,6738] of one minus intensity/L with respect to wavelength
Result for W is 0.4 angstrom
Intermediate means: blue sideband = 17.3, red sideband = 16.4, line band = 16.6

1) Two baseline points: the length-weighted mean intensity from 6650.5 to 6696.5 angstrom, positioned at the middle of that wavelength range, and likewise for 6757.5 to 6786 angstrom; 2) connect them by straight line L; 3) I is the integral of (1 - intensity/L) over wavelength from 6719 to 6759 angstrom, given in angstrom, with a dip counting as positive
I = 2.32 angstrom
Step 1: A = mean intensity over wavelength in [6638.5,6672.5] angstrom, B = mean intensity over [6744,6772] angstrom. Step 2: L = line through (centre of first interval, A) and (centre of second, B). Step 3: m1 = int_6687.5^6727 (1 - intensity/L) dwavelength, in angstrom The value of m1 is 1.6 angstrom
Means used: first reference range 18.8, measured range 16.9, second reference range 16.4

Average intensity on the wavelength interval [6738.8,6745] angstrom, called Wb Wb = 17.2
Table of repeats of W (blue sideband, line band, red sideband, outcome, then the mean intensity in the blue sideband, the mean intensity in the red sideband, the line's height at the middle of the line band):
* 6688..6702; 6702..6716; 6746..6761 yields -0.7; 17.3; 16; 17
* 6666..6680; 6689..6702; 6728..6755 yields 0.4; 18.5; 16.7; 17.9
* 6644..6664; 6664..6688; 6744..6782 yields 0.6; 18.9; 16.8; 18.4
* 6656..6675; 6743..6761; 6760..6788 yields 1.0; 18.6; 16.9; 17.2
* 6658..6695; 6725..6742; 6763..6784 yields 0.8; 18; 17.3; 17.6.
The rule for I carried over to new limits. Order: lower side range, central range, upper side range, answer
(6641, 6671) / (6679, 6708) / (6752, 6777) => 1.3 angstrom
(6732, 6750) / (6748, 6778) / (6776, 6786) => 0.1 angstrom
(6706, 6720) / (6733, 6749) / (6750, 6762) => -0.5 angstrom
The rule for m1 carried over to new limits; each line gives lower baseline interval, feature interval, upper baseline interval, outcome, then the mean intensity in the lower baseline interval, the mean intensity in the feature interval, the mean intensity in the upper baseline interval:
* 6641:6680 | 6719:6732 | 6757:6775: 1.6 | 18.7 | 15.4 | 16.8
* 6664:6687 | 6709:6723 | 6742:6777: 0.7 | 18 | 16.5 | 16.8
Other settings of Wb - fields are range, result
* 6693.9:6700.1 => 17.2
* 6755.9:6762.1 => 15.8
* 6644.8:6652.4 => 19.4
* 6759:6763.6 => 15.8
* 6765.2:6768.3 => 16.9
